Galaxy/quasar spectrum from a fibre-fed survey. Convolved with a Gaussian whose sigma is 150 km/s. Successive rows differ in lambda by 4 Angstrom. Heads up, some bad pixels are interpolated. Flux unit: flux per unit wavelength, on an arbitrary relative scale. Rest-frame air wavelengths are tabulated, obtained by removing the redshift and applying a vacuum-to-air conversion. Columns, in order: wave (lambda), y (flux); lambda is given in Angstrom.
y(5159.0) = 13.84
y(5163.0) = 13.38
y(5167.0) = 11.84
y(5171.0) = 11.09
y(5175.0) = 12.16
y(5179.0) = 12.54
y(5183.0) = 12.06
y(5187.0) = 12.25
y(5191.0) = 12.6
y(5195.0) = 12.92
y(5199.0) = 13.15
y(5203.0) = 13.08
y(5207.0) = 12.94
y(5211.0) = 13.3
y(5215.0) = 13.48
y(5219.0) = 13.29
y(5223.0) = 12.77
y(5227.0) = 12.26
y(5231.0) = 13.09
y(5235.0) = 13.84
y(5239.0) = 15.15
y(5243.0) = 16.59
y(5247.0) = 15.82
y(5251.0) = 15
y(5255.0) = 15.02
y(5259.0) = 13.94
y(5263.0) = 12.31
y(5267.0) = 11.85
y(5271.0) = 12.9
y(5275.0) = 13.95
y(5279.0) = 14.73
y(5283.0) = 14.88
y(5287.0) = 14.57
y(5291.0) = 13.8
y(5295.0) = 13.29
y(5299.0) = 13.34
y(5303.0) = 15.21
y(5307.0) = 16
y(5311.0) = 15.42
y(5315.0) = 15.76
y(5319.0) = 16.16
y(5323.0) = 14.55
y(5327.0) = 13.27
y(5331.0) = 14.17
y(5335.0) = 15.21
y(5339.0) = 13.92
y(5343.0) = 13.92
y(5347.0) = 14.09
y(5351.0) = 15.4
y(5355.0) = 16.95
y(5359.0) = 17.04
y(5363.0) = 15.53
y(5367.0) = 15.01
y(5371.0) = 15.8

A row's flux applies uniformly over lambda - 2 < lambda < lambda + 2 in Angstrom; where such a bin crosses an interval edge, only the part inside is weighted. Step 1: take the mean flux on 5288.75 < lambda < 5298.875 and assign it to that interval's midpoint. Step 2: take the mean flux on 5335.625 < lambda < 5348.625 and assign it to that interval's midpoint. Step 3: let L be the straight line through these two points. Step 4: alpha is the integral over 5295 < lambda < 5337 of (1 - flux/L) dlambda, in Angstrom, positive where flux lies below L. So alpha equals -3.2 Angstrom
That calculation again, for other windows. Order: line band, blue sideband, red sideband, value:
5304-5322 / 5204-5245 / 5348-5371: -0.7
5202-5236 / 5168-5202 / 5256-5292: -0.6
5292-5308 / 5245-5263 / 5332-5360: 0.6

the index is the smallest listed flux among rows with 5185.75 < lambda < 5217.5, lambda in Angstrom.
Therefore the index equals 12.25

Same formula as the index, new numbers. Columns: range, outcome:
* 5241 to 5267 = 11.85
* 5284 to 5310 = 13.29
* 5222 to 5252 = 12.26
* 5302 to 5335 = 13.27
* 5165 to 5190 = 11.09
